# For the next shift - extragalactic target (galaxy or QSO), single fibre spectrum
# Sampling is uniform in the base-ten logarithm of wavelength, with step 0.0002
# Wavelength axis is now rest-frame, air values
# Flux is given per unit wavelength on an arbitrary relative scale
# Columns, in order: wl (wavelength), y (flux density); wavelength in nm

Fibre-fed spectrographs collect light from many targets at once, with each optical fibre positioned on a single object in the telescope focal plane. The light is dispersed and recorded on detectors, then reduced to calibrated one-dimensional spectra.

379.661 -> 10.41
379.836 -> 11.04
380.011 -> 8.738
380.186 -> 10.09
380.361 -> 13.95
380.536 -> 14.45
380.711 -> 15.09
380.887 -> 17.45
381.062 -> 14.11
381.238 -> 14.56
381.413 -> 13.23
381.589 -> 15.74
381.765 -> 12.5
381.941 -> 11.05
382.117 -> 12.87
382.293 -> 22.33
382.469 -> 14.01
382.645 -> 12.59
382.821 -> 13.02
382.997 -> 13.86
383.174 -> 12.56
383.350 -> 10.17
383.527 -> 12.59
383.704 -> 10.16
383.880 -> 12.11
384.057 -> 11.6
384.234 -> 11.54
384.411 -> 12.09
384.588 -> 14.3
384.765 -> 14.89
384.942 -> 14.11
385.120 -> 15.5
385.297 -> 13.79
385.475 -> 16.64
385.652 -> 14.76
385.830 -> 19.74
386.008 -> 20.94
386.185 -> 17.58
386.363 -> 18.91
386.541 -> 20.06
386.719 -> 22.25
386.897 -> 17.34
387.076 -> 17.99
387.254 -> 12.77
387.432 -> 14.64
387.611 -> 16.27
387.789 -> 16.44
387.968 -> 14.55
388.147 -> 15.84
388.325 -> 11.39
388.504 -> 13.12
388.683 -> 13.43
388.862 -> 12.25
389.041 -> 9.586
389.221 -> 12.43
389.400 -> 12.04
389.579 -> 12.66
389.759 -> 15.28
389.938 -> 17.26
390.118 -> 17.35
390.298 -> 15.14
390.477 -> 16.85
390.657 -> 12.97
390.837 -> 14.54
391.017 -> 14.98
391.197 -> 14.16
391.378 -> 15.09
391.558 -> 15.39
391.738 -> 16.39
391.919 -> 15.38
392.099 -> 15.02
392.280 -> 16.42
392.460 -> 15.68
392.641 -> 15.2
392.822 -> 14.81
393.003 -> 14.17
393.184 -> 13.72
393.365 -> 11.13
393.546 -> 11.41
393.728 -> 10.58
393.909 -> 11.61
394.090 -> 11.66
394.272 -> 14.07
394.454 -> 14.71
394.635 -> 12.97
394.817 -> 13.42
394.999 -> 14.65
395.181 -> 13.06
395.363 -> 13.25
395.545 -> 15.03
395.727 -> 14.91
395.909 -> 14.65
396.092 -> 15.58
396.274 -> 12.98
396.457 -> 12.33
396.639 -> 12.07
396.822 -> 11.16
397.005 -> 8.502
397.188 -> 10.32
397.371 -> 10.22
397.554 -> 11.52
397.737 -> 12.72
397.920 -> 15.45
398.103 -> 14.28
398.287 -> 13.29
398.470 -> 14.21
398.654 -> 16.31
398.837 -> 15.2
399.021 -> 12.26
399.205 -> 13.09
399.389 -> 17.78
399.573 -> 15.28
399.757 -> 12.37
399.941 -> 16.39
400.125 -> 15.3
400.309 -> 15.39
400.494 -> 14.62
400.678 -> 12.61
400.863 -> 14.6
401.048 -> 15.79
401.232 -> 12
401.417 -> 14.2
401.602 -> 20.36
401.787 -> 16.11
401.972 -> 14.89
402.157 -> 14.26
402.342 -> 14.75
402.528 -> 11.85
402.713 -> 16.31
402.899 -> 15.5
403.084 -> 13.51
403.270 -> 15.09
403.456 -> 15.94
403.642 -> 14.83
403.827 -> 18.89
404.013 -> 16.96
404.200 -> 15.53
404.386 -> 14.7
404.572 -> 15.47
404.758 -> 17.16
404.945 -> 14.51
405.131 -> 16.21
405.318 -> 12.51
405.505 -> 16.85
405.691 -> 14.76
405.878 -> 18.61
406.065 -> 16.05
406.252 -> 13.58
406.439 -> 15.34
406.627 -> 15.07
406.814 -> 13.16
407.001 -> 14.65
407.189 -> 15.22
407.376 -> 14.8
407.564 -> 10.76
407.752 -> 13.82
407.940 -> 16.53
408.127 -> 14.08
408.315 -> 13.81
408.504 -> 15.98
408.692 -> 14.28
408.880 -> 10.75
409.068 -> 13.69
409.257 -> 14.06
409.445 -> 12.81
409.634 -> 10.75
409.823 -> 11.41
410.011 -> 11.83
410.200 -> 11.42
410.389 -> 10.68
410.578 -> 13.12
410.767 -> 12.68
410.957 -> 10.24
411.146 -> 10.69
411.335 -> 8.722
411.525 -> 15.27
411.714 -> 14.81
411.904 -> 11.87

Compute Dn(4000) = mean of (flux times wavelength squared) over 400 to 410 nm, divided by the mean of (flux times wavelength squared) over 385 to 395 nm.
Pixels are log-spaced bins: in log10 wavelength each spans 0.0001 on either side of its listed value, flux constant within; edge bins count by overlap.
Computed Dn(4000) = 1.07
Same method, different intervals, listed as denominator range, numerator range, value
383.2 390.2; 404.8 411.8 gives 1.03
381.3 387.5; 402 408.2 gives 1.12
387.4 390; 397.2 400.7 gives 1.08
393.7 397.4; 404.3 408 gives 1.23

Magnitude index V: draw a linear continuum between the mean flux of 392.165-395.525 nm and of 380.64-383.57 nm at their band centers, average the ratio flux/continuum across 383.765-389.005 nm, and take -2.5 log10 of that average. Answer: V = -0.11 mag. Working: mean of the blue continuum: 14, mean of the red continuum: 13.5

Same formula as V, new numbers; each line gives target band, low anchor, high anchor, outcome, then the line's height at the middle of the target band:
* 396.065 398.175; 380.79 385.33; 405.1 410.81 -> 0.13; 13.7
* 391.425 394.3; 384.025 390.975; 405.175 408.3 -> 0.08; 15.1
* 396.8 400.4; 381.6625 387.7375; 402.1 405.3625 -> 0.12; 15.2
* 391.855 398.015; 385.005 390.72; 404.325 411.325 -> 0.13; 14.9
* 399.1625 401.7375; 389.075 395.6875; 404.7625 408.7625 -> -0.04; 14.5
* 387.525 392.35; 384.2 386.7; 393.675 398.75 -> 0.03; 15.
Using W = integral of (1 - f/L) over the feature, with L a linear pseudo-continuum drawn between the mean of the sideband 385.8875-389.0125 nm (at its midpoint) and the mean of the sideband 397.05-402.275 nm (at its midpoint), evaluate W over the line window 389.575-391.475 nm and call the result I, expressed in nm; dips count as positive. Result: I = 0.05 nm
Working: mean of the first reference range 16.1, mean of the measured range 15.2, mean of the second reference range 14.3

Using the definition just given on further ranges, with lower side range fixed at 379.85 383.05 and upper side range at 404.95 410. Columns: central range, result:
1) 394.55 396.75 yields 0.05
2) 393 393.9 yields 0.13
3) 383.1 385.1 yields 0.20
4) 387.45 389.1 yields 0.02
